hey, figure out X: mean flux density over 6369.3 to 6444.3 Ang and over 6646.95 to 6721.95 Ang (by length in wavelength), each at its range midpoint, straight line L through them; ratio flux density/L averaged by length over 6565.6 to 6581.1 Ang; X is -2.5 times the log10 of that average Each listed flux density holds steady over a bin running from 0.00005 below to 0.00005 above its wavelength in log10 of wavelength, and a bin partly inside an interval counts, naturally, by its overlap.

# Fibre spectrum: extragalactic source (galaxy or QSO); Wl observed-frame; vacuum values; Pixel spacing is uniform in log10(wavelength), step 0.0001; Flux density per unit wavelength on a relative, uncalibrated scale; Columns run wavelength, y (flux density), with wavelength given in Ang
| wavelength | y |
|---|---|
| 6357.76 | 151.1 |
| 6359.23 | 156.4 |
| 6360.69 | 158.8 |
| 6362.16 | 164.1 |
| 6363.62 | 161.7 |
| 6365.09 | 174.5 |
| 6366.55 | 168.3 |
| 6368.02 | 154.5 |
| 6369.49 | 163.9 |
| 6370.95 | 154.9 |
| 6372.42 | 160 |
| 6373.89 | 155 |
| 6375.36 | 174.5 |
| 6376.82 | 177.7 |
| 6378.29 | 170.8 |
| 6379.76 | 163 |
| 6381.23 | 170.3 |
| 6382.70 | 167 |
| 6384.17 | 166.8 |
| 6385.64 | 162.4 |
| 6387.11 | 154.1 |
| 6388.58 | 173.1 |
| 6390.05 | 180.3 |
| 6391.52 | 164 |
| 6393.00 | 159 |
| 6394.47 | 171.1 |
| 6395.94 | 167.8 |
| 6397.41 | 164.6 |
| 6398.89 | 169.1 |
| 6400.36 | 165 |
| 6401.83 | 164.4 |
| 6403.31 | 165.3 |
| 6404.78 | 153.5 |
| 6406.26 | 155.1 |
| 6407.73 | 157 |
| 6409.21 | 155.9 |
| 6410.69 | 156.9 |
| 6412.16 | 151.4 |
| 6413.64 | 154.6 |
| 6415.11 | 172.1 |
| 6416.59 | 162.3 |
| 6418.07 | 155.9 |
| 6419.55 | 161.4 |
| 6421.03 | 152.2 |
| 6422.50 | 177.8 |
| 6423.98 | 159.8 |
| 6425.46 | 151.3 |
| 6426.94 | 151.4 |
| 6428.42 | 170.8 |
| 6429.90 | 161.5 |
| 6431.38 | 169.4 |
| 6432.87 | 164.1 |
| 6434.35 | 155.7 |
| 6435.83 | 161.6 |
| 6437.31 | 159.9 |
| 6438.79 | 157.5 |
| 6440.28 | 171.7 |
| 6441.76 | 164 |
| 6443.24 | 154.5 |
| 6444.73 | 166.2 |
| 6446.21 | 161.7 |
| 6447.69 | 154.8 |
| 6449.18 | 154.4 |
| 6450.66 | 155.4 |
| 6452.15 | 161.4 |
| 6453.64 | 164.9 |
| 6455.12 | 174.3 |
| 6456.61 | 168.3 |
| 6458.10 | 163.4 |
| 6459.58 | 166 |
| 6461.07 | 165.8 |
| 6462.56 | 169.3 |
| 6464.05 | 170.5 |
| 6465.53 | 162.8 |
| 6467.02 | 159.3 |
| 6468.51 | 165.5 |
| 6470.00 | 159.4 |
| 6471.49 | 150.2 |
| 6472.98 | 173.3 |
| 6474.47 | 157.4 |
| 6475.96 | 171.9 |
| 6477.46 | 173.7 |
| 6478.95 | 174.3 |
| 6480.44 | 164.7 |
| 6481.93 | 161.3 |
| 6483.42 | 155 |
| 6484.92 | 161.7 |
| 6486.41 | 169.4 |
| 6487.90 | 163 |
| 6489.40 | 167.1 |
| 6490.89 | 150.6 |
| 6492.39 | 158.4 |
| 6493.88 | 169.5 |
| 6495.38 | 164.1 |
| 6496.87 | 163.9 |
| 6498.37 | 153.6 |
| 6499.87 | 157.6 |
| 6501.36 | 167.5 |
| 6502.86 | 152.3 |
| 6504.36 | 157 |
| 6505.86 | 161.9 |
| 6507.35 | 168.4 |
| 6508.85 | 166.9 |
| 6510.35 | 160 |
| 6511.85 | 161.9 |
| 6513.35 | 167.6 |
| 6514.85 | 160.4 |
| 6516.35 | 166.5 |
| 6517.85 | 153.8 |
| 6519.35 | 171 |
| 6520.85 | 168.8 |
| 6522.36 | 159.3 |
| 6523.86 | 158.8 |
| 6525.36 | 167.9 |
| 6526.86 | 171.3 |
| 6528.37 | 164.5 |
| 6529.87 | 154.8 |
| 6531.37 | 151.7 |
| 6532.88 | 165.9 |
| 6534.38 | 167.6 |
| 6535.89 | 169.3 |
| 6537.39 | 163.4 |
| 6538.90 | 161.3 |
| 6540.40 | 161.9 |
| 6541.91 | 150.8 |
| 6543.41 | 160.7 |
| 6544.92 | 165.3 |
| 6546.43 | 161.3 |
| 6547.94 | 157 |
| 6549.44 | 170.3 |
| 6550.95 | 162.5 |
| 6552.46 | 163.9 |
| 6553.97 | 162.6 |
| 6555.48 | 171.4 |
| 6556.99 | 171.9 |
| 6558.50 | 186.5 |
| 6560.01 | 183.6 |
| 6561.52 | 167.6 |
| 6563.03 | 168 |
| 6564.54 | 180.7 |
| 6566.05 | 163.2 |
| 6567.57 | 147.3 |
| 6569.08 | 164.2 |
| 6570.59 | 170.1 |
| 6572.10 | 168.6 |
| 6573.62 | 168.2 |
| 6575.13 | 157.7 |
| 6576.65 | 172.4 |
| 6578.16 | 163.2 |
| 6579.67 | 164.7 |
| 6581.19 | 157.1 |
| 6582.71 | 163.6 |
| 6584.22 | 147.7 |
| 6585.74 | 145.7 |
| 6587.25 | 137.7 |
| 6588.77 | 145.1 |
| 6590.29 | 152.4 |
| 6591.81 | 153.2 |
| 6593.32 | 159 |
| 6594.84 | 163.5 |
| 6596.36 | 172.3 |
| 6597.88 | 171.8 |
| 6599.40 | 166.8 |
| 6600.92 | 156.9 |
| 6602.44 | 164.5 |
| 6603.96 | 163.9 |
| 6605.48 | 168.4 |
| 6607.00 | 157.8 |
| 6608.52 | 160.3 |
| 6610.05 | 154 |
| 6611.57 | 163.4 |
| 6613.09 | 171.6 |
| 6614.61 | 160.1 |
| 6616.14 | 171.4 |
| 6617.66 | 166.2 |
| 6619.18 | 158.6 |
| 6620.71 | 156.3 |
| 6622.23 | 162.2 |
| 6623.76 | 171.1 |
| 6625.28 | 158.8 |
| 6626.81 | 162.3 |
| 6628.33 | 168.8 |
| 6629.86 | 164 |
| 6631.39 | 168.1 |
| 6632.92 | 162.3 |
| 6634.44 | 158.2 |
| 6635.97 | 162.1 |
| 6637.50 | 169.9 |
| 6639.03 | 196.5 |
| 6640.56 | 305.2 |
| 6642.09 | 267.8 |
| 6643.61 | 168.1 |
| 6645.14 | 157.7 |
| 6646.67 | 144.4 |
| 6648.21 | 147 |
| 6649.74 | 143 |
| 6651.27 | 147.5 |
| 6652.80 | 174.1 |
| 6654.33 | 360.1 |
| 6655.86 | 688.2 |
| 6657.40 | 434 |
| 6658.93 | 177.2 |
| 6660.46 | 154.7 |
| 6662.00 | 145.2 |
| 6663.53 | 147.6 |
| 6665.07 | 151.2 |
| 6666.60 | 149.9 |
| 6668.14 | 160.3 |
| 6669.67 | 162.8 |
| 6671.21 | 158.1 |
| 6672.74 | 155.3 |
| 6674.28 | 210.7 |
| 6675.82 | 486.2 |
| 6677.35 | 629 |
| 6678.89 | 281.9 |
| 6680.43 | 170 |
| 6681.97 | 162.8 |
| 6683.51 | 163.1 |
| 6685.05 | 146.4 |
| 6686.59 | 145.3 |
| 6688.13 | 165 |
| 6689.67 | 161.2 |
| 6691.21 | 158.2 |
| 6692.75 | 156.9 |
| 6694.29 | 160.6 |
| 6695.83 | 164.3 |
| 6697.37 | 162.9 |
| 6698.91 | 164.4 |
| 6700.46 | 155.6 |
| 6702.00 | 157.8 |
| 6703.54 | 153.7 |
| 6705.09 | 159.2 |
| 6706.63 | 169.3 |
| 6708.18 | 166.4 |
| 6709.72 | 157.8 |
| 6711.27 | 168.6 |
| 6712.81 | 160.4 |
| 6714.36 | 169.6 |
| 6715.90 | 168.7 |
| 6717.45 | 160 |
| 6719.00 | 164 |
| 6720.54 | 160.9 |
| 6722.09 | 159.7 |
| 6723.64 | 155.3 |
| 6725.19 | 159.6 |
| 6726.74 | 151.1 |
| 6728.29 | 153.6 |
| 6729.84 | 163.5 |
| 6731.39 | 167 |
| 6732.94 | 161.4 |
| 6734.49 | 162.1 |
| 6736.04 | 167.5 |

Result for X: 0.132 mag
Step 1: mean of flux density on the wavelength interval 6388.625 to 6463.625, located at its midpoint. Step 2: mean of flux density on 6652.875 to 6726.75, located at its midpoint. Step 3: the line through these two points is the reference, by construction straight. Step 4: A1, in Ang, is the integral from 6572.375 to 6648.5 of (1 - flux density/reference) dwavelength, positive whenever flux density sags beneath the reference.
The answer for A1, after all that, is 9.07 Ang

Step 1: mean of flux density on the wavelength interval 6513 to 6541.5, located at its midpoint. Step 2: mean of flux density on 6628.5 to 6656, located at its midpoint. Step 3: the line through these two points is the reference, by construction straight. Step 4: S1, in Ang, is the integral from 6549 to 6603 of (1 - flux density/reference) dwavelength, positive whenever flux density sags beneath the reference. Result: 5.03 Ang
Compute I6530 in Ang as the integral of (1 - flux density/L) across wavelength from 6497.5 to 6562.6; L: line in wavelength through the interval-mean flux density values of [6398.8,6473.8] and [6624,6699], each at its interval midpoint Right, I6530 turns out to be 5.8 Ang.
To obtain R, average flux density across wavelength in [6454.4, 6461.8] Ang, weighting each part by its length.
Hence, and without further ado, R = 167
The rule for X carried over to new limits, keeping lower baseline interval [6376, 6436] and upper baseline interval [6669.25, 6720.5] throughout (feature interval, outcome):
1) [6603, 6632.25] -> 0.12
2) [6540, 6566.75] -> 0.06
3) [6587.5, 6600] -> 0.13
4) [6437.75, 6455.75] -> 0.03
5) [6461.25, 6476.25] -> 0.03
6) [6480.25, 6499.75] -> 0.06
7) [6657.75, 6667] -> 0.12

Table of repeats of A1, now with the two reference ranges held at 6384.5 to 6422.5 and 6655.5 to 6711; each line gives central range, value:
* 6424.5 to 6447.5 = 0.8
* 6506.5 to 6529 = 1.9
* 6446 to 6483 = 1.6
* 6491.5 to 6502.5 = 0.9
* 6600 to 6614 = 2.2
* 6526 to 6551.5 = 2.8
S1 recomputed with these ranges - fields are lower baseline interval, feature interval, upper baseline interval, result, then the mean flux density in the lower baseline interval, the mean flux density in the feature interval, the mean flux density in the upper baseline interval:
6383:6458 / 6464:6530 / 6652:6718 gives 4.4 Ang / 162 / 163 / 206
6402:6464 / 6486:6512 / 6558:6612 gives 0.0 Ang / 161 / 162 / 162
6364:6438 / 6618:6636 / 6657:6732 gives 1.6 Ang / 163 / 163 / 184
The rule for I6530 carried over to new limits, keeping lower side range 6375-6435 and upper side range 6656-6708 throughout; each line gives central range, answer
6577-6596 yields 3.4 Ang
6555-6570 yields 1.2 Ang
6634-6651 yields 1.2 Ang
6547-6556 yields 0.9 Ang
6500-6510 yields 0.9 Ang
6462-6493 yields 1.7 Ang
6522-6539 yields 1.7 Ang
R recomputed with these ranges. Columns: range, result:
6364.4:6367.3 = 171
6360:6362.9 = 161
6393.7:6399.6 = 168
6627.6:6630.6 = 166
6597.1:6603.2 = 165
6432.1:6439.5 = 160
